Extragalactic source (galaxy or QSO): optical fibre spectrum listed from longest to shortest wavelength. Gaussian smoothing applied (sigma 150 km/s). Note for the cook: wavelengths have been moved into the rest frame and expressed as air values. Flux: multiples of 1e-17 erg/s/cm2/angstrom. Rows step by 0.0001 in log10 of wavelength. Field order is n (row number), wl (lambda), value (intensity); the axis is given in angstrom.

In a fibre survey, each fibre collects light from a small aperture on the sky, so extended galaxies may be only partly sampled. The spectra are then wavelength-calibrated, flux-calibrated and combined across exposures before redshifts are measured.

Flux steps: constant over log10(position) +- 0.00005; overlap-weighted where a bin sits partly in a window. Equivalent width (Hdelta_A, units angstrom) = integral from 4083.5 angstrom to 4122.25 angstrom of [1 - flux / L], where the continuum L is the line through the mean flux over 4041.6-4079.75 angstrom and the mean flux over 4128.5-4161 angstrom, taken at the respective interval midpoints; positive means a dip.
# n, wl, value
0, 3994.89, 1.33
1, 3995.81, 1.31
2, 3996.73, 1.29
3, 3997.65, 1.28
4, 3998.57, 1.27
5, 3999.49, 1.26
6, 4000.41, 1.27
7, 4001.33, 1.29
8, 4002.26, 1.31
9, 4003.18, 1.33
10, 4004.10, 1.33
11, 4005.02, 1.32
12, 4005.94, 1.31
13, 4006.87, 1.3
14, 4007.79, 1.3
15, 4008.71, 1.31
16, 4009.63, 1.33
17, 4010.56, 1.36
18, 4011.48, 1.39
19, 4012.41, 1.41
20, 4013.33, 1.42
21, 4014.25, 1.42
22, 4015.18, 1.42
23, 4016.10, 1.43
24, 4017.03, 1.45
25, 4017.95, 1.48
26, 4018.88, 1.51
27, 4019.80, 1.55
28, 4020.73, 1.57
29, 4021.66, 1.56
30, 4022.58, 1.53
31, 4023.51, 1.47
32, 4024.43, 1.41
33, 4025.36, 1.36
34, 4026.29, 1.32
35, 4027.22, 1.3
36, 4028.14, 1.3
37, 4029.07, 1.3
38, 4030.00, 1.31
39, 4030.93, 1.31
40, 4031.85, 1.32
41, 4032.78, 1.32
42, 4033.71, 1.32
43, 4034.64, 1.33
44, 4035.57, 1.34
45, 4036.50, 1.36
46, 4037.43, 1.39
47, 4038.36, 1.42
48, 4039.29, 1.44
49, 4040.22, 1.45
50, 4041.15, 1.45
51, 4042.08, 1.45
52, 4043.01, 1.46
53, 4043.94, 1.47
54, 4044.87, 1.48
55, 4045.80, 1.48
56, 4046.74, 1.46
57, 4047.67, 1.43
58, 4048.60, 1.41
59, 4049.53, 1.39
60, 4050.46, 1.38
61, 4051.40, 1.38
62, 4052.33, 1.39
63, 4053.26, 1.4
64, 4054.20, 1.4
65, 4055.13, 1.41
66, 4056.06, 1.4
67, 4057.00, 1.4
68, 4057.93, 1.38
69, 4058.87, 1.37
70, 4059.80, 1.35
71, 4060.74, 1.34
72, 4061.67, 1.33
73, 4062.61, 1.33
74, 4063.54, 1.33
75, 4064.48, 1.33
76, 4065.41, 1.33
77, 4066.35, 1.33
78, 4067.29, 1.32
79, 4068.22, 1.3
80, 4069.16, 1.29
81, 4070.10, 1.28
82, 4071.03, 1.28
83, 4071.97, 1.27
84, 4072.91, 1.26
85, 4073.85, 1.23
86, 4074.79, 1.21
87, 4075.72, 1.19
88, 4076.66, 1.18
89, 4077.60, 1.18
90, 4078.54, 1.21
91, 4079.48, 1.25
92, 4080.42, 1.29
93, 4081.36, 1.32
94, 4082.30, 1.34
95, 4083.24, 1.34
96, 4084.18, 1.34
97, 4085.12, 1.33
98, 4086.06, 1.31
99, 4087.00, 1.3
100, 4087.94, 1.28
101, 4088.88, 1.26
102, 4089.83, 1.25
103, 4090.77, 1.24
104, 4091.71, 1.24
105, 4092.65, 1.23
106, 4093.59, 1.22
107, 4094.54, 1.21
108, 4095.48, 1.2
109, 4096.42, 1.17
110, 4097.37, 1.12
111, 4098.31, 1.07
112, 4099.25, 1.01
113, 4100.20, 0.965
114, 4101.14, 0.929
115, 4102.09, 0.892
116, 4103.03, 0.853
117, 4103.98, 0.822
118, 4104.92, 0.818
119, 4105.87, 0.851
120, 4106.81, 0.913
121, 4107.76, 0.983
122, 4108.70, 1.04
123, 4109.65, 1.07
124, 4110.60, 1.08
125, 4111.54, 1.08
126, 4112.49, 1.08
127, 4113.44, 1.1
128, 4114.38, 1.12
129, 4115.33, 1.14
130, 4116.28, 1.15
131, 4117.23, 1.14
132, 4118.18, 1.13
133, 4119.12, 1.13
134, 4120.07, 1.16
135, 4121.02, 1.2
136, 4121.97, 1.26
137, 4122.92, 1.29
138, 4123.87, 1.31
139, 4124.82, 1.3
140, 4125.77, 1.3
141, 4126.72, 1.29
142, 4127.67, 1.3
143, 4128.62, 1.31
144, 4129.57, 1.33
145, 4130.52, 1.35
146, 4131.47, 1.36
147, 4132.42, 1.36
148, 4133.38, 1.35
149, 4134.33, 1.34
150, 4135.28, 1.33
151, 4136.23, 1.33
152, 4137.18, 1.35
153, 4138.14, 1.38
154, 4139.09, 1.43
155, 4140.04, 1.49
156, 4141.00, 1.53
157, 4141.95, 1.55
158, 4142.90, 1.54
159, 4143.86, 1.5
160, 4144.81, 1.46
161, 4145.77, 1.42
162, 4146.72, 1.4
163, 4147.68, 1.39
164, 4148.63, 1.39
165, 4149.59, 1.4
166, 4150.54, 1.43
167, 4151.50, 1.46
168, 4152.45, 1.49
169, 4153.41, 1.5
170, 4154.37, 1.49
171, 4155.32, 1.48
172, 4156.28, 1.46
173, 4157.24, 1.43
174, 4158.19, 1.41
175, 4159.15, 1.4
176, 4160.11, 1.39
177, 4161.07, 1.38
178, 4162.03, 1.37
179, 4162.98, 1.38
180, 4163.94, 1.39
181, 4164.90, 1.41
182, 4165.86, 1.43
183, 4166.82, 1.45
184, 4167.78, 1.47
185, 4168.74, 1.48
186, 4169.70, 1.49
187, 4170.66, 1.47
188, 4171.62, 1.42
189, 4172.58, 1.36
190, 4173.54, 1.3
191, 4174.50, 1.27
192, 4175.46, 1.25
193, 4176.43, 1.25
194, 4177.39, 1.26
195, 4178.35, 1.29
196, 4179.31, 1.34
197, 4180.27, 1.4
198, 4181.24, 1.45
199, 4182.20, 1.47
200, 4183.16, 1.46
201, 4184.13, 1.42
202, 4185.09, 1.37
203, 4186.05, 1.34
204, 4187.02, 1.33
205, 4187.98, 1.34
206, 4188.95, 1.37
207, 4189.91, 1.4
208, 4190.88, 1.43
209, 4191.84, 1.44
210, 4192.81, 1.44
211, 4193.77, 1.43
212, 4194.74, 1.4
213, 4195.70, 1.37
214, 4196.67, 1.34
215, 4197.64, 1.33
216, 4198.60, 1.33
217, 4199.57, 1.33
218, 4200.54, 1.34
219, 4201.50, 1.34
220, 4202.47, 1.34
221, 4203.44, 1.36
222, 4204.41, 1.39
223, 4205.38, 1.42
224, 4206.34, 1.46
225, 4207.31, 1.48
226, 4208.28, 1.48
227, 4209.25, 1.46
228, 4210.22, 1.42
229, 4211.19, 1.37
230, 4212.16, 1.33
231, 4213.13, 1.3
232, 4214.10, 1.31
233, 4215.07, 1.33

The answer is 7.5 angstrom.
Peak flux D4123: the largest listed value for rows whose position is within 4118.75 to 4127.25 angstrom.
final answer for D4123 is 1.31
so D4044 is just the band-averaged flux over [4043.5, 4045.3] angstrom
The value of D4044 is 1.48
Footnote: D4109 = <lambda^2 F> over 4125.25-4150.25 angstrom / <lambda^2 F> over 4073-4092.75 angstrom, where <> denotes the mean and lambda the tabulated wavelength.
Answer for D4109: 1.13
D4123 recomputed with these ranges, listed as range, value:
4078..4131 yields 1.35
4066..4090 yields 1.34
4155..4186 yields 1.49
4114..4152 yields 1.55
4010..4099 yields 1.57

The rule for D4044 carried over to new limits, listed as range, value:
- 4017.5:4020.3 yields 1.51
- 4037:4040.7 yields 1.43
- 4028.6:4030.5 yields 1.3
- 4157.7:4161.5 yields 1.4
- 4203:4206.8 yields 1.41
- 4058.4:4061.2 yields 1.35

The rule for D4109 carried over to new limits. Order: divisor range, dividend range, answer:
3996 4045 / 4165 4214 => 1.09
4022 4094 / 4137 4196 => 1.11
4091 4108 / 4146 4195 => 1.41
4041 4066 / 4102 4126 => 0.80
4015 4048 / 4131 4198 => 1.06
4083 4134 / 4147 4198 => 1.24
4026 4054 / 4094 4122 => 0.79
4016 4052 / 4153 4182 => 1.06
